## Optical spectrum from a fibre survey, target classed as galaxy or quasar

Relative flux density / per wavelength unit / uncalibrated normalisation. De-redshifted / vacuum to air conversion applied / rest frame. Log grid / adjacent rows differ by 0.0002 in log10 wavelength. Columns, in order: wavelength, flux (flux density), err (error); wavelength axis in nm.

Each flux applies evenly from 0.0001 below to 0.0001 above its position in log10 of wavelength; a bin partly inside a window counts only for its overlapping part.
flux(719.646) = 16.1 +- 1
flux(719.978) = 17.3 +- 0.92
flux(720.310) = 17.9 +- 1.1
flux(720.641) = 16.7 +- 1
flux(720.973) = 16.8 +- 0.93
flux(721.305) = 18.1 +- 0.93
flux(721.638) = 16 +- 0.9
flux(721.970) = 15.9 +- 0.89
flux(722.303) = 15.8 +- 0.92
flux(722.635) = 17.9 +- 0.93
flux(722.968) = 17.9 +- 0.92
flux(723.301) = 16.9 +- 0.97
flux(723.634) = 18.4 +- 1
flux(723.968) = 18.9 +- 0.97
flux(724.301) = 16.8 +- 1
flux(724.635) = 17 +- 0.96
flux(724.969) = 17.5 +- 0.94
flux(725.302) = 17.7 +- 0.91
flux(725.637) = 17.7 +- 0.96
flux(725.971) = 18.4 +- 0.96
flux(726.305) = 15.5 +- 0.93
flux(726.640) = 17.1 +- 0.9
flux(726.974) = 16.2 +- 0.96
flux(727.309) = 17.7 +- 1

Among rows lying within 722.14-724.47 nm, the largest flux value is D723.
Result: 18.9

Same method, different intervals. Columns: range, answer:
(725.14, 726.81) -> 18.4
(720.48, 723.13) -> 18.1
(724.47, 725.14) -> 17.5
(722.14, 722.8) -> 17.9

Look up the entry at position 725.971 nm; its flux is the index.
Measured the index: 18.4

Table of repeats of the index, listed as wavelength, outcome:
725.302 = 17.7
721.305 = 18.1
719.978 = 17.3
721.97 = 15.9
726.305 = 15.5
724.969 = 17.5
